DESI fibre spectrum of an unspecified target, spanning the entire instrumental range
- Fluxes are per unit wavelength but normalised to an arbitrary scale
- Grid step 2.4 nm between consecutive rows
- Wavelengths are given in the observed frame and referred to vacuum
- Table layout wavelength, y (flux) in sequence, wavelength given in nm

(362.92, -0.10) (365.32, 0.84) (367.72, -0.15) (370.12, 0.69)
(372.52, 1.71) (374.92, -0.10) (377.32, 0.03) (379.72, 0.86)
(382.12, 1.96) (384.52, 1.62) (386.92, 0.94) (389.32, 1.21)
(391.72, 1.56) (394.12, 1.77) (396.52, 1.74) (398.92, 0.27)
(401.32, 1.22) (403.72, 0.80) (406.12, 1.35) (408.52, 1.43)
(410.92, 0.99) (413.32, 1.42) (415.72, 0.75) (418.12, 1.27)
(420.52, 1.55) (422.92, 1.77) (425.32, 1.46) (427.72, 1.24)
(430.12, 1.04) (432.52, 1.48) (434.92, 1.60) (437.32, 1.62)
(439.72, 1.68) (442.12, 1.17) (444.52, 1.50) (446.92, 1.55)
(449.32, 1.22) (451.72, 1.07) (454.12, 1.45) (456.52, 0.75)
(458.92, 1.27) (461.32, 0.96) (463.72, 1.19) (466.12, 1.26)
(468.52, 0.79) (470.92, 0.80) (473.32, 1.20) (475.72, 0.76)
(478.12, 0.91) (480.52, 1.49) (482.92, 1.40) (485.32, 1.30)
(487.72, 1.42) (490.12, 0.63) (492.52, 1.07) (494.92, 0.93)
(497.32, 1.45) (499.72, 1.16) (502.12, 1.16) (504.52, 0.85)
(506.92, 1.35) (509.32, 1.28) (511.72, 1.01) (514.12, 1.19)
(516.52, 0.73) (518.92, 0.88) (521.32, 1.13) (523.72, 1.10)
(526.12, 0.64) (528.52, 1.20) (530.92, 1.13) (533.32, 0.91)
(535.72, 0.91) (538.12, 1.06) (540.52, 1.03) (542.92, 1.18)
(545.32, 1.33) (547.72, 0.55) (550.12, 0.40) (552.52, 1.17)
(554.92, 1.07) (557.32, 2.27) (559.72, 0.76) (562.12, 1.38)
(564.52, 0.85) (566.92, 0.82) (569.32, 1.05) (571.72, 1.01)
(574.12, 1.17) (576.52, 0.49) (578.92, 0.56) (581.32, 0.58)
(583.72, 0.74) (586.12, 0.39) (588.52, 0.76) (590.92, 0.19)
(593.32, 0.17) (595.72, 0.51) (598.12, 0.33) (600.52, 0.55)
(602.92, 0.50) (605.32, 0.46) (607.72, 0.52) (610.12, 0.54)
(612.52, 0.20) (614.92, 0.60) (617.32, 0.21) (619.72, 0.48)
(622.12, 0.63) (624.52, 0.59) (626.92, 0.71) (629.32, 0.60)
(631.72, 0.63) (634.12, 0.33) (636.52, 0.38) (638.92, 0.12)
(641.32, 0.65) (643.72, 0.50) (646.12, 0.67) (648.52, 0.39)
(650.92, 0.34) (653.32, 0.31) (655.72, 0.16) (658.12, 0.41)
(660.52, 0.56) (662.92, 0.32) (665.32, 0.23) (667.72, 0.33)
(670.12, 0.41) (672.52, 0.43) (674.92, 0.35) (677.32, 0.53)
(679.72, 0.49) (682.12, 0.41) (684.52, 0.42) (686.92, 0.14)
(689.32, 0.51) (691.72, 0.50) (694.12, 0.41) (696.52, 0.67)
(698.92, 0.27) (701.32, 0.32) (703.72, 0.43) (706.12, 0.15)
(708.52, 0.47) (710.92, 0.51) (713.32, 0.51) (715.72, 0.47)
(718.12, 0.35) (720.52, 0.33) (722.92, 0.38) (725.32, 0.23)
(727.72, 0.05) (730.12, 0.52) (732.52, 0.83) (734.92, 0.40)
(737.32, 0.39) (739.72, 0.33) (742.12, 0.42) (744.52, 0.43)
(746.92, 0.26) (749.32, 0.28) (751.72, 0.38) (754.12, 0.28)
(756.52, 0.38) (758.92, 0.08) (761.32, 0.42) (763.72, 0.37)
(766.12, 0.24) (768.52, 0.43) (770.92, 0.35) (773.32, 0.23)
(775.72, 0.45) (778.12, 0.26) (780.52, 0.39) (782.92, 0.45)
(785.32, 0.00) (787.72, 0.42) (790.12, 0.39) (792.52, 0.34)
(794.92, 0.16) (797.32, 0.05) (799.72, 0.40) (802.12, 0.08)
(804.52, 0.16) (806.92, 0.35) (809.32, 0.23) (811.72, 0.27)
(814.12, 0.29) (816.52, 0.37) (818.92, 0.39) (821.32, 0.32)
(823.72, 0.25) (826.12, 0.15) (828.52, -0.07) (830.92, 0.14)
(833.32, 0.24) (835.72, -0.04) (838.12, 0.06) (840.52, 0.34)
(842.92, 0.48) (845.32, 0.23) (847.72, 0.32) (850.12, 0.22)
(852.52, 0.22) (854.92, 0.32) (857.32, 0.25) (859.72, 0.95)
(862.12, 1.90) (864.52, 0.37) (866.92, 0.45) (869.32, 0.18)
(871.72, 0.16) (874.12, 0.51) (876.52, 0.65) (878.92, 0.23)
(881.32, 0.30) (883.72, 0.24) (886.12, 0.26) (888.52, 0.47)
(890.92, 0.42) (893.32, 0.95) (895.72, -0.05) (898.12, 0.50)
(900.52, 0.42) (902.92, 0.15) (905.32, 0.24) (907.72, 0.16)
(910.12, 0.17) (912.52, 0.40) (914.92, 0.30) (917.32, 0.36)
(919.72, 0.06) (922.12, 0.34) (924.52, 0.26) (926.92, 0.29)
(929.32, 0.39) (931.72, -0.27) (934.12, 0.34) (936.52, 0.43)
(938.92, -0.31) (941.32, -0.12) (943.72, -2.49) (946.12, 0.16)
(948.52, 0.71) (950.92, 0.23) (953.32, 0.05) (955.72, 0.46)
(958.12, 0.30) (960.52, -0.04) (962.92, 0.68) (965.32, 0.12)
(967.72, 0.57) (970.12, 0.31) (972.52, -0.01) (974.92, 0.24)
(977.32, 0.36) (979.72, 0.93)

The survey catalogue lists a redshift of 1.309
